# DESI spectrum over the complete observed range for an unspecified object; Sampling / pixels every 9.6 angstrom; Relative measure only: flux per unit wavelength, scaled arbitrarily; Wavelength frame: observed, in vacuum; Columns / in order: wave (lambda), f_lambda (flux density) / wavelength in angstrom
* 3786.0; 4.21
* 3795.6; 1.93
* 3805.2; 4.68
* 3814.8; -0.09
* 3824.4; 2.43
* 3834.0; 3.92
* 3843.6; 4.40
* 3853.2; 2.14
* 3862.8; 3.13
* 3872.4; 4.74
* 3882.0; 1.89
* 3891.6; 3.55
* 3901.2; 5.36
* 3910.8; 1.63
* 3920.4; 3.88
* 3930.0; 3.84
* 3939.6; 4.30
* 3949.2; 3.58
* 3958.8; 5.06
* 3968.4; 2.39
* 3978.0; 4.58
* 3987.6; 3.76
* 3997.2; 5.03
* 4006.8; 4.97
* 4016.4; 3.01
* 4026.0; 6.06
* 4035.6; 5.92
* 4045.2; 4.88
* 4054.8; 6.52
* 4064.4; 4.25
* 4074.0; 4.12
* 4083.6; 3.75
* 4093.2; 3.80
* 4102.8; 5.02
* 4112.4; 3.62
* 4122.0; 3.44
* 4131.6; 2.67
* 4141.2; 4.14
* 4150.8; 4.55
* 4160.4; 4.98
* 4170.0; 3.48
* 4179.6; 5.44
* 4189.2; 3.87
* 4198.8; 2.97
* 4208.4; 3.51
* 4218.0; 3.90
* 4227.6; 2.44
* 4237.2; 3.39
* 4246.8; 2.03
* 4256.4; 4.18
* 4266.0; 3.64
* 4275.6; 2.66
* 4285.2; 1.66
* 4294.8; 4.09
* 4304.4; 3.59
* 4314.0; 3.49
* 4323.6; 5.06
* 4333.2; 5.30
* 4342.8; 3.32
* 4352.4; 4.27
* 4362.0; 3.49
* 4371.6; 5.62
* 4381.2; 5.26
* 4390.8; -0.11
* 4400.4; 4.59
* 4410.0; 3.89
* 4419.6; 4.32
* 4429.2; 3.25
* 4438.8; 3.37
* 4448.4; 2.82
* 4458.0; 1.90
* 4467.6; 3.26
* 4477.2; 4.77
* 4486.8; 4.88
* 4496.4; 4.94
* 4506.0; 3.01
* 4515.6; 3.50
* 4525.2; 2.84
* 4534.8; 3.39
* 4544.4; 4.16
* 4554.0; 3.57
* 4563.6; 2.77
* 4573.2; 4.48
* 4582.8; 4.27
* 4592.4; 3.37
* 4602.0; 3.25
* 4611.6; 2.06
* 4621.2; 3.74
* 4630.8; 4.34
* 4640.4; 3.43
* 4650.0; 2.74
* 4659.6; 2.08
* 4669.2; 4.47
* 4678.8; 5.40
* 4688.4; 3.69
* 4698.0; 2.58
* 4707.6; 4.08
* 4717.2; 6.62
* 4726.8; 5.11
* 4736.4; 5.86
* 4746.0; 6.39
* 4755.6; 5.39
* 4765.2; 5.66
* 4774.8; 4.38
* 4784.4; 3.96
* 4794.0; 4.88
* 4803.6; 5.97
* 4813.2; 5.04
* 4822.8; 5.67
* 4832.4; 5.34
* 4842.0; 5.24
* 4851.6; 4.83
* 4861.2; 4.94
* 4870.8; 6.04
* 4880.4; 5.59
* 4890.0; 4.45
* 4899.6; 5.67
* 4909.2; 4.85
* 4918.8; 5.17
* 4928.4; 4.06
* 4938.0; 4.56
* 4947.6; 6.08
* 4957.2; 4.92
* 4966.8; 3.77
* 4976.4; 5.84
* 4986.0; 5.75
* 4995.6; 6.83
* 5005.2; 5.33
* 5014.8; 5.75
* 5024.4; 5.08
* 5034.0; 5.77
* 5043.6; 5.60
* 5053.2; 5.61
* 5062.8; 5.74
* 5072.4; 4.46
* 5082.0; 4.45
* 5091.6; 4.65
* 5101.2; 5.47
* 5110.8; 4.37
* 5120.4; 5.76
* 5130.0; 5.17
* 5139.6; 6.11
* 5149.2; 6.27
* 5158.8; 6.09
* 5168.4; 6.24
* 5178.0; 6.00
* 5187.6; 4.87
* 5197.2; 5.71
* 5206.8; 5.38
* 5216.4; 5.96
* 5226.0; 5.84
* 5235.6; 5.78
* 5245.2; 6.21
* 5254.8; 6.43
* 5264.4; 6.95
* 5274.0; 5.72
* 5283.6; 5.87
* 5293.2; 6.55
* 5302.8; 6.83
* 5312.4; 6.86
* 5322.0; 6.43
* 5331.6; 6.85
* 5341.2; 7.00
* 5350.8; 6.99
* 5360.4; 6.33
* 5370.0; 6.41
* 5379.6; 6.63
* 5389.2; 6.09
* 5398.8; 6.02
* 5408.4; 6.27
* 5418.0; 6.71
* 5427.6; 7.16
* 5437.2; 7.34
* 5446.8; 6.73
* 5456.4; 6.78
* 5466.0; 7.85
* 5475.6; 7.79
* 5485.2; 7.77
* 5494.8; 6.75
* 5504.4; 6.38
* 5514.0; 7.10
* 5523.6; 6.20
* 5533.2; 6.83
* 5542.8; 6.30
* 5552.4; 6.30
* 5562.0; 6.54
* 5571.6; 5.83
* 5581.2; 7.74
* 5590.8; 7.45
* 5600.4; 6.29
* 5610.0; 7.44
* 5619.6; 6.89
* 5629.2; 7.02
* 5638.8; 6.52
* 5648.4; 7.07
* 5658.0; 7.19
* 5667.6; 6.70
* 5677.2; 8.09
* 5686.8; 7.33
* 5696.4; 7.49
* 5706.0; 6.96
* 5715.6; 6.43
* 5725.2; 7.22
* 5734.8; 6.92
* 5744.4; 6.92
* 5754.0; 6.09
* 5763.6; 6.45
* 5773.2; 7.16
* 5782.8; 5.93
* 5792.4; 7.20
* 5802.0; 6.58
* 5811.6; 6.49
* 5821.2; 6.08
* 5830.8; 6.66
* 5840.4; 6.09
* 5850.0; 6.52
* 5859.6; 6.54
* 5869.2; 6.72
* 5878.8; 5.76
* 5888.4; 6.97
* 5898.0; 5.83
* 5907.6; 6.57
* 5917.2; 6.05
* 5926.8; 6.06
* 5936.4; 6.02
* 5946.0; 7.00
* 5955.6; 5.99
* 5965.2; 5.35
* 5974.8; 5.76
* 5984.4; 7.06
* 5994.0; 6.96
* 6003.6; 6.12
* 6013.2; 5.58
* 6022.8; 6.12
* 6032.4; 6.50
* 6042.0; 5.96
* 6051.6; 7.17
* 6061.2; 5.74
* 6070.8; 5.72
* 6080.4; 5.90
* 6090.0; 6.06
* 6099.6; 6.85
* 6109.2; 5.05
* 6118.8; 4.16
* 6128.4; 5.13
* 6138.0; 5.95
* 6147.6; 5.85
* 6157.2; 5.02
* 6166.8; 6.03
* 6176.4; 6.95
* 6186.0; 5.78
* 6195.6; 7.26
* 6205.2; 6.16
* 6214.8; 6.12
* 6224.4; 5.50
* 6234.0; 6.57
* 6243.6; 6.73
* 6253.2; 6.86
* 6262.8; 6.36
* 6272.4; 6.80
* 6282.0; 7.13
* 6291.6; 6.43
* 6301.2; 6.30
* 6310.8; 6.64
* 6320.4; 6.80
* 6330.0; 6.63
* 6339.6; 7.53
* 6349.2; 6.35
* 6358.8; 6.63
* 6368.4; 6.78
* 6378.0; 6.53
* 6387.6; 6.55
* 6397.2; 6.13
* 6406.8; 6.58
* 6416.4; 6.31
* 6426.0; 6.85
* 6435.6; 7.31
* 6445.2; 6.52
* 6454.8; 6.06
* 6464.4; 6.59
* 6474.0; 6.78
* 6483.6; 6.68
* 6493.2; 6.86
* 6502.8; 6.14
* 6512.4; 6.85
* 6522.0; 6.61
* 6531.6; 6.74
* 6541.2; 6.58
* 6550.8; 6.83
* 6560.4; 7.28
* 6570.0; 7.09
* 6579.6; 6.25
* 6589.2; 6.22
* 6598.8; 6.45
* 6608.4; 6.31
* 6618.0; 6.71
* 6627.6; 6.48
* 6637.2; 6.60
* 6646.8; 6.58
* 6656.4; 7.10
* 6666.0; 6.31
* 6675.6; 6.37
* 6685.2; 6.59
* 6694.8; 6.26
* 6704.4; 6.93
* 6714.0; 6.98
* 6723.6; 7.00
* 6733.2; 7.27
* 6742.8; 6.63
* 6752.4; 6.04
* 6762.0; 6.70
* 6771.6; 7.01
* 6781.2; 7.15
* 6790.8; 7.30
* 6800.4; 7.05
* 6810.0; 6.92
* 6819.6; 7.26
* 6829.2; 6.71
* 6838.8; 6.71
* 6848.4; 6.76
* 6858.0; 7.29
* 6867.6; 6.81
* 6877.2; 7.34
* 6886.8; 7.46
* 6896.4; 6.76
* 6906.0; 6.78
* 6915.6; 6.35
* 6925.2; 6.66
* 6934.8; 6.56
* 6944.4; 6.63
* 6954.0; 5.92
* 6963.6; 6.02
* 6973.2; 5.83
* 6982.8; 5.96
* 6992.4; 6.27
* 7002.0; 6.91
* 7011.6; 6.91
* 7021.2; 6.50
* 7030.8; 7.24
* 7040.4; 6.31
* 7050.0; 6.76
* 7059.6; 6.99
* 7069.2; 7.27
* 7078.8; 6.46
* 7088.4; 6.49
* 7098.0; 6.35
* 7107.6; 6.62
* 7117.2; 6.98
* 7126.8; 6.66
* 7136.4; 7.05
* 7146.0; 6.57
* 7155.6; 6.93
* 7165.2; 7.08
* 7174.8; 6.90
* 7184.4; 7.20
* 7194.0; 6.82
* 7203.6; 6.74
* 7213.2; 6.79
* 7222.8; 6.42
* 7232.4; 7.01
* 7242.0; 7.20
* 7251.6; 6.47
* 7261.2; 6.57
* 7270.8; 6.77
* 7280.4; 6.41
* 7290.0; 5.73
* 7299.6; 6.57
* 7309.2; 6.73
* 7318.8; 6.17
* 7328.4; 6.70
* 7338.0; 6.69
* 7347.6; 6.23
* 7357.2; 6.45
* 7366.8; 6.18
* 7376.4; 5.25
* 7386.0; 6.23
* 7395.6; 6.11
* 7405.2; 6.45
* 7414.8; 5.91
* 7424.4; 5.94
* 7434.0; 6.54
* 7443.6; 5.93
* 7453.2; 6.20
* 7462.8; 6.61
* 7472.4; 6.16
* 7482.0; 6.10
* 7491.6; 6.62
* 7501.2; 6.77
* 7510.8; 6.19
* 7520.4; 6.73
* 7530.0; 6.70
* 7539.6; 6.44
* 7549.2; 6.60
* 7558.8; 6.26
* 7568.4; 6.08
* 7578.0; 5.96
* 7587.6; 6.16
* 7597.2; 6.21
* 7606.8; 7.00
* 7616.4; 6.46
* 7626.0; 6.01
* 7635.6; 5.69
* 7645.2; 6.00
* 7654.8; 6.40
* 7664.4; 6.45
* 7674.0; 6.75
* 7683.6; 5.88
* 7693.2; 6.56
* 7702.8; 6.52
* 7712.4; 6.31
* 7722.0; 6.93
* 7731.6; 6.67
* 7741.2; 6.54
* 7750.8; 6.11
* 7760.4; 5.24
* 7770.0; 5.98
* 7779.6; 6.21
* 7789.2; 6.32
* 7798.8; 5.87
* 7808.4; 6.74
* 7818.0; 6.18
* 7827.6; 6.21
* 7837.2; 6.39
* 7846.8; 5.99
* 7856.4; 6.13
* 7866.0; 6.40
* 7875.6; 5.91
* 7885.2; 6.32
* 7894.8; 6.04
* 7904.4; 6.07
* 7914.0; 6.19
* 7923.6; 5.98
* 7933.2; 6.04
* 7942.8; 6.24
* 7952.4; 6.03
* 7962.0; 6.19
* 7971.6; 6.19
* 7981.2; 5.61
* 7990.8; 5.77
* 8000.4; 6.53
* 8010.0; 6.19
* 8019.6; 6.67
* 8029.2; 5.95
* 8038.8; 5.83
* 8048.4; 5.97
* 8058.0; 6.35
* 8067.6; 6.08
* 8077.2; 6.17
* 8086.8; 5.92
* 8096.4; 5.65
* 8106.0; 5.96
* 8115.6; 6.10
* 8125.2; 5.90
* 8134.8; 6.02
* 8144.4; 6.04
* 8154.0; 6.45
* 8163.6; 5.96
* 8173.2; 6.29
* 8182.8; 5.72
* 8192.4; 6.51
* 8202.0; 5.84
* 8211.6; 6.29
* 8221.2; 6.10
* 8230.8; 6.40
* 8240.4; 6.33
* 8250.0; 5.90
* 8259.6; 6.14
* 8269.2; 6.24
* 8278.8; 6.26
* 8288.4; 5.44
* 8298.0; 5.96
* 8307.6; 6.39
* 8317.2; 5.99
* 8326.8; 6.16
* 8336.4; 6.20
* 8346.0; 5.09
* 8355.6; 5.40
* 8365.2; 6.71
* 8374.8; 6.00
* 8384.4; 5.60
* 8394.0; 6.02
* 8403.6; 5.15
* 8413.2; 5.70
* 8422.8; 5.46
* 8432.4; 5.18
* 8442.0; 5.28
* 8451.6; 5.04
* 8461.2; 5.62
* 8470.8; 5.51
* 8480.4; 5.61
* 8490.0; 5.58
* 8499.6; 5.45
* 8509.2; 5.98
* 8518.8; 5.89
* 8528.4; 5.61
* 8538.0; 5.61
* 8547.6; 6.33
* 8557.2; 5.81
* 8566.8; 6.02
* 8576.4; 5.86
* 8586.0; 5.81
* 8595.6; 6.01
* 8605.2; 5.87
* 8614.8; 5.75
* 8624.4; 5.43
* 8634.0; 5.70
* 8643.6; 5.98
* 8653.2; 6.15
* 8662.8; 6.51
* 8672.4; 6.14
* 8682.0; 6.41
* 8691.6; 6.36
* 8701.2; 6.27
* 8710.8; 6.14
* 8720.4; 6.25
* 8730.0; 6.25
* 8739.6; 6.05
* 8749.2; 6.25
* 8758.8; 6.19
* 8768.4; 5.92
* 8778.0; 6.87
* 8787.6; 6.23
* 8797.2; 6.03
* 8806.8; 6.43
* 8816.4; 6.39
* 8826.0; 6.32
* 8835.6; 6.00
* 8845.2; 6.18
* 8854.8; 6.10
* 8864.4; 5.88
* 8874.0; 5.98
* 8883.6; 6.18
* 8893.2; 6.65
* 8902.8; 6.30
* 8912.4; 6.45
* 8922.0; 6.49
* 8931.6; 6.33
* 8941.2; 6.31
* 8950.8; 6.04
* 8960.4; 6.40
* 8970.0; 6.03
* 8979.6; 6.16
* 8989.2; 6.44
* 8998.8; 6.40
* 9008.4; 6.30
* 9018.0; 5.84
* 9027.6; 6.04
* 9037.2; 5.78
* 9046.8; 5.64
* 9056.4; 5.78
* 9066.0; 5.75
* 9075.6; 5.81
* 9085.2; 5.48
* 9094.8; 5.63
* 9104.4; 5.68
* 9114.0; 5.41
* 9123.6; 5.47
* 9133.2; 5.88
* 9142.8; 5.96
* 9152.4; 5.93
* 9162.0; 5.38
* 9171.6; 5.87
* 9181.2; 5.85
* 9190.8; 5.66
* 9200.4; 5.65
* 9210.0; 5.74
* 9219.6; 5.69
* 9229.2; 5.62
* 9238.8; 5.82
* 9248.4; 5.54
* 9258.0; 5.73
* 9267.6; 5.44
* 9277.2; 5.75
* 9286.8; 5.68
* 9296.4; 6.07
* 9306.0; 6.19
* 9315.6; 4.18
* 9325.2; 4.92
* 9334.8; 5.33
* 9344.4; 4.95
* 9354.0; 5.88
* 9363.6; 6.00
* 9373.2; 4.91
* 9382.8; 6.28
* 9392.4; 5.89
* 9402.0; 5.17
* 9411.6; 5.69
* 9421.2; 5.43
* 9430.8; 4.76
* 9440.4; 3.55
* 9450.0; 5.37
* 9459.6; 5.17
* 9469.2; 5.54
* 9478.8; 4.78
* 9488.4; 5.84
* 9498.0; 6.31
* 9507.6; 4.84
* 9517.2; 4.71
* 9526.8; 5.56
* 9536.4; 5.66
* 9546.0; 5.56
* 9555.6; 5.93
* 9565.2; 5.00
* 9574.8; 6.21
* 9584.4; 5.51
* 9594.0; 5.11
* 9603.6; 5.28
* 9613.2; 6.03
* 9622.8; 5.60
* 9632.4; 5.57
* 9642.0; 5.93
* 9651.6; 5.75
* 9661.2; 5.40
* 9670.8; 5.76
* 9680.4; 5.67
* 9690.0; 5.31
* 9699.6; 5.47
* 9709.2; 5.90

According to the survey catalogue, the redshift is 0.182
